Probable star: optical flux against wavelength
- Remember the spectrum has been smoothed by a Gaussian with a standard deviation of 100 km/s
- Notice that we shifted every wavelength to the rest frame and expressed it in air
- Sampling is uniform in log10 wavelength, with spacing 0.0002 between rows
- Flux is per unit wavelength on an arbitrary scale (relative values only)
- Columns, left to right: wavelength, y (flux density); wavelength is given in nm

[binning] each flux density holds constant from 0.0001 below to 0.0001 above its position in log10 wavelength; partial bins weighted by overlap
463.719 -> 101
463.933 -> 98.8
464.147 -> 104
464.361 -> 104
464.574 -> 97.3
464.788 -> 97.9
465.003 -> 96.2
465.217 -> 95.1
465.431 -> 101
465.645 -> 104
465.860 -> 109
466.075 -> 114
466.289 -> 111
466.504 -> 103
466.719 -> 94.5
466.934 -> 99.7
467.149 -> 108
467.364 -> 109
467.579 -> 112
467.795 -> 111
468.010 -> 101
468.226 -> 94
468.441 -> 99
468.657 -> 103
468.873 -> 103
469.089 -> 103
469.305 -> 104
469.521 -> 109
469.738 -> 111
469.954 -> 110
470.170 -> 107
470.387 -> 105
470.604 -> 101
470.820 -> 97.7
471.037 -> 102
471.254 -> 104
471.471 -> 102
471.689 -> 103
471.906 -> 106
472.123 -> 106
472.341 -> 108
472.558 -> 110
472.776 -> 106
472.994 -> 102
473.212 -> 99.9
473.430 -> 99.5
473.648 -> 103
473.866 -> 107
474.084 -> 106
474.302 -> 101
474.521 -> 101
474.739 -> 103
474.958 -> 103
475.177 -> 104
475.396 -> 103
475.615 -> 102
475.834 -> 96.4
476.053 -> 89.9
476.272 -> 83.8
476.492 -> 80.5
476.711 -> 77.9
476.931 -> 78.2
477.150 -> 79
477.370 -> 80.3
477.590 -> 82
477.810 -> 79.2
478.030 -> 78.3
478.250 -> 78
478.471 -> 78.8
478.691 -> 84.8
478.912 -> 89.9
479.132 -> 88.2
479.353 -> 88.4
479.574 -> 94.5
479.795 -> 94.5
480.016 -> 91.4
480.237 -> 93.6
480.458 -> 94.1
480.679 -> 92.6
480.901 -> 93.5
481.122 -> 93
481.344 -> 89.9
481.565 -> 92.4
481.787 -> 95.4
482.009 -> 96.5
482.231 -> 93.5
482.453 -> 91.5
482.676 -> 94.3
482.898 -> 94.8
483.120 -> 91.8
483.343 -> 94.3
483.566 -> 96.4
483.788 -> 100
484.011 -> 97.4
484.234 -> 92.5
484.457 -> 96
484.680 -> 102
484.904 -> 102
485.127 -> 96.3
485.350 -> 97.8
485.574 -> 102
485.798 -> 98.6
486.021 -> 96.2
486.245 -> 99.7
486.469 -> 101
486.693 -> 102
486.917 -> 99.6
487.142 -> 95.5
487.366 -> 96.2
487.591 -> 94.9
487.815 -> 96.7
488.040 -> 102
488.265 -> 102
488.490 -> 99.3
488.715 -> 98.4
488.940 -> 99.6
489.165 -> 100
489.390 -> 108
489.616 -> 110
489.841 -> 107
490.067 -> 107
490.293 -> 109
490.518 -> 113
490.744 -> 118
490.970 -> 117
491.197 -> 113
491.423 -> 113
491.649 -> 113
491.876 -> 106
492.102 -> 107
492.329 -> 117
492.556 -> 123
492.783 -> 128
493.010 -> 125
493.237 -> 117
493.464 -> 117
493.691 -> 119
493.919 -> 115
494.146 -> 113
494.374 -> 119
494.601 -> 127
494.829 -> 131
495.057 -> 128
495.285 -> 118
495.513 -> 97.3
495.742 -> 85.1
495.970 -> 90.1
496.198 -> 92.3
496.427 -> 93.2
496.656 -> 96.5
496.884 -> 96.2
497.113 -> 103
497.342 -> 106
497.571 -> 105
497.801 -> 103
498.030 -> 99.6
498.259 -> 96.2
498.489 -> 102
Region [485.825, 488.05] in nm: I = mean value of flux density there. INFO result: 98.2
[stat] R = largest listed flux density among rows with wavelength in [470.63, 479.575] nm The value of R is 110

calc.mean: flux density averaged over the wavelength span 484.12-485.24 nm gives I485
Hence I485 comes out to 97.8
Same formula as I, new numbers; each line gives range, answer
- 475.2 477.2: 88.8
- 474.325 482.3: 90.2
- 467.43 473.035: 105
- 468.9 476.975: 101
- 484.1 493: 105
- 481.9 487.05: 97.2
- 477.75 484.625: 91.5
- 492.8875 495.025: 121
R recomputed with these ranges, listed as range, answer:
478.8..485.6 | 102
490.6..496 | 131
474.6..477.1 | 104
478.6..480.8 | 94.5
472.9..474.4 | 107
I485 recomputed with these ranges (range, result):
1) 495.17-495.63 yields 107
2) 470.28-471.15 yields 101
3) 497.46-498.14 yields 102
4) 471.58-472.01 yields 104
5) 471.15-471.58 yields 103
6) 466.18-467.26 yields 103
